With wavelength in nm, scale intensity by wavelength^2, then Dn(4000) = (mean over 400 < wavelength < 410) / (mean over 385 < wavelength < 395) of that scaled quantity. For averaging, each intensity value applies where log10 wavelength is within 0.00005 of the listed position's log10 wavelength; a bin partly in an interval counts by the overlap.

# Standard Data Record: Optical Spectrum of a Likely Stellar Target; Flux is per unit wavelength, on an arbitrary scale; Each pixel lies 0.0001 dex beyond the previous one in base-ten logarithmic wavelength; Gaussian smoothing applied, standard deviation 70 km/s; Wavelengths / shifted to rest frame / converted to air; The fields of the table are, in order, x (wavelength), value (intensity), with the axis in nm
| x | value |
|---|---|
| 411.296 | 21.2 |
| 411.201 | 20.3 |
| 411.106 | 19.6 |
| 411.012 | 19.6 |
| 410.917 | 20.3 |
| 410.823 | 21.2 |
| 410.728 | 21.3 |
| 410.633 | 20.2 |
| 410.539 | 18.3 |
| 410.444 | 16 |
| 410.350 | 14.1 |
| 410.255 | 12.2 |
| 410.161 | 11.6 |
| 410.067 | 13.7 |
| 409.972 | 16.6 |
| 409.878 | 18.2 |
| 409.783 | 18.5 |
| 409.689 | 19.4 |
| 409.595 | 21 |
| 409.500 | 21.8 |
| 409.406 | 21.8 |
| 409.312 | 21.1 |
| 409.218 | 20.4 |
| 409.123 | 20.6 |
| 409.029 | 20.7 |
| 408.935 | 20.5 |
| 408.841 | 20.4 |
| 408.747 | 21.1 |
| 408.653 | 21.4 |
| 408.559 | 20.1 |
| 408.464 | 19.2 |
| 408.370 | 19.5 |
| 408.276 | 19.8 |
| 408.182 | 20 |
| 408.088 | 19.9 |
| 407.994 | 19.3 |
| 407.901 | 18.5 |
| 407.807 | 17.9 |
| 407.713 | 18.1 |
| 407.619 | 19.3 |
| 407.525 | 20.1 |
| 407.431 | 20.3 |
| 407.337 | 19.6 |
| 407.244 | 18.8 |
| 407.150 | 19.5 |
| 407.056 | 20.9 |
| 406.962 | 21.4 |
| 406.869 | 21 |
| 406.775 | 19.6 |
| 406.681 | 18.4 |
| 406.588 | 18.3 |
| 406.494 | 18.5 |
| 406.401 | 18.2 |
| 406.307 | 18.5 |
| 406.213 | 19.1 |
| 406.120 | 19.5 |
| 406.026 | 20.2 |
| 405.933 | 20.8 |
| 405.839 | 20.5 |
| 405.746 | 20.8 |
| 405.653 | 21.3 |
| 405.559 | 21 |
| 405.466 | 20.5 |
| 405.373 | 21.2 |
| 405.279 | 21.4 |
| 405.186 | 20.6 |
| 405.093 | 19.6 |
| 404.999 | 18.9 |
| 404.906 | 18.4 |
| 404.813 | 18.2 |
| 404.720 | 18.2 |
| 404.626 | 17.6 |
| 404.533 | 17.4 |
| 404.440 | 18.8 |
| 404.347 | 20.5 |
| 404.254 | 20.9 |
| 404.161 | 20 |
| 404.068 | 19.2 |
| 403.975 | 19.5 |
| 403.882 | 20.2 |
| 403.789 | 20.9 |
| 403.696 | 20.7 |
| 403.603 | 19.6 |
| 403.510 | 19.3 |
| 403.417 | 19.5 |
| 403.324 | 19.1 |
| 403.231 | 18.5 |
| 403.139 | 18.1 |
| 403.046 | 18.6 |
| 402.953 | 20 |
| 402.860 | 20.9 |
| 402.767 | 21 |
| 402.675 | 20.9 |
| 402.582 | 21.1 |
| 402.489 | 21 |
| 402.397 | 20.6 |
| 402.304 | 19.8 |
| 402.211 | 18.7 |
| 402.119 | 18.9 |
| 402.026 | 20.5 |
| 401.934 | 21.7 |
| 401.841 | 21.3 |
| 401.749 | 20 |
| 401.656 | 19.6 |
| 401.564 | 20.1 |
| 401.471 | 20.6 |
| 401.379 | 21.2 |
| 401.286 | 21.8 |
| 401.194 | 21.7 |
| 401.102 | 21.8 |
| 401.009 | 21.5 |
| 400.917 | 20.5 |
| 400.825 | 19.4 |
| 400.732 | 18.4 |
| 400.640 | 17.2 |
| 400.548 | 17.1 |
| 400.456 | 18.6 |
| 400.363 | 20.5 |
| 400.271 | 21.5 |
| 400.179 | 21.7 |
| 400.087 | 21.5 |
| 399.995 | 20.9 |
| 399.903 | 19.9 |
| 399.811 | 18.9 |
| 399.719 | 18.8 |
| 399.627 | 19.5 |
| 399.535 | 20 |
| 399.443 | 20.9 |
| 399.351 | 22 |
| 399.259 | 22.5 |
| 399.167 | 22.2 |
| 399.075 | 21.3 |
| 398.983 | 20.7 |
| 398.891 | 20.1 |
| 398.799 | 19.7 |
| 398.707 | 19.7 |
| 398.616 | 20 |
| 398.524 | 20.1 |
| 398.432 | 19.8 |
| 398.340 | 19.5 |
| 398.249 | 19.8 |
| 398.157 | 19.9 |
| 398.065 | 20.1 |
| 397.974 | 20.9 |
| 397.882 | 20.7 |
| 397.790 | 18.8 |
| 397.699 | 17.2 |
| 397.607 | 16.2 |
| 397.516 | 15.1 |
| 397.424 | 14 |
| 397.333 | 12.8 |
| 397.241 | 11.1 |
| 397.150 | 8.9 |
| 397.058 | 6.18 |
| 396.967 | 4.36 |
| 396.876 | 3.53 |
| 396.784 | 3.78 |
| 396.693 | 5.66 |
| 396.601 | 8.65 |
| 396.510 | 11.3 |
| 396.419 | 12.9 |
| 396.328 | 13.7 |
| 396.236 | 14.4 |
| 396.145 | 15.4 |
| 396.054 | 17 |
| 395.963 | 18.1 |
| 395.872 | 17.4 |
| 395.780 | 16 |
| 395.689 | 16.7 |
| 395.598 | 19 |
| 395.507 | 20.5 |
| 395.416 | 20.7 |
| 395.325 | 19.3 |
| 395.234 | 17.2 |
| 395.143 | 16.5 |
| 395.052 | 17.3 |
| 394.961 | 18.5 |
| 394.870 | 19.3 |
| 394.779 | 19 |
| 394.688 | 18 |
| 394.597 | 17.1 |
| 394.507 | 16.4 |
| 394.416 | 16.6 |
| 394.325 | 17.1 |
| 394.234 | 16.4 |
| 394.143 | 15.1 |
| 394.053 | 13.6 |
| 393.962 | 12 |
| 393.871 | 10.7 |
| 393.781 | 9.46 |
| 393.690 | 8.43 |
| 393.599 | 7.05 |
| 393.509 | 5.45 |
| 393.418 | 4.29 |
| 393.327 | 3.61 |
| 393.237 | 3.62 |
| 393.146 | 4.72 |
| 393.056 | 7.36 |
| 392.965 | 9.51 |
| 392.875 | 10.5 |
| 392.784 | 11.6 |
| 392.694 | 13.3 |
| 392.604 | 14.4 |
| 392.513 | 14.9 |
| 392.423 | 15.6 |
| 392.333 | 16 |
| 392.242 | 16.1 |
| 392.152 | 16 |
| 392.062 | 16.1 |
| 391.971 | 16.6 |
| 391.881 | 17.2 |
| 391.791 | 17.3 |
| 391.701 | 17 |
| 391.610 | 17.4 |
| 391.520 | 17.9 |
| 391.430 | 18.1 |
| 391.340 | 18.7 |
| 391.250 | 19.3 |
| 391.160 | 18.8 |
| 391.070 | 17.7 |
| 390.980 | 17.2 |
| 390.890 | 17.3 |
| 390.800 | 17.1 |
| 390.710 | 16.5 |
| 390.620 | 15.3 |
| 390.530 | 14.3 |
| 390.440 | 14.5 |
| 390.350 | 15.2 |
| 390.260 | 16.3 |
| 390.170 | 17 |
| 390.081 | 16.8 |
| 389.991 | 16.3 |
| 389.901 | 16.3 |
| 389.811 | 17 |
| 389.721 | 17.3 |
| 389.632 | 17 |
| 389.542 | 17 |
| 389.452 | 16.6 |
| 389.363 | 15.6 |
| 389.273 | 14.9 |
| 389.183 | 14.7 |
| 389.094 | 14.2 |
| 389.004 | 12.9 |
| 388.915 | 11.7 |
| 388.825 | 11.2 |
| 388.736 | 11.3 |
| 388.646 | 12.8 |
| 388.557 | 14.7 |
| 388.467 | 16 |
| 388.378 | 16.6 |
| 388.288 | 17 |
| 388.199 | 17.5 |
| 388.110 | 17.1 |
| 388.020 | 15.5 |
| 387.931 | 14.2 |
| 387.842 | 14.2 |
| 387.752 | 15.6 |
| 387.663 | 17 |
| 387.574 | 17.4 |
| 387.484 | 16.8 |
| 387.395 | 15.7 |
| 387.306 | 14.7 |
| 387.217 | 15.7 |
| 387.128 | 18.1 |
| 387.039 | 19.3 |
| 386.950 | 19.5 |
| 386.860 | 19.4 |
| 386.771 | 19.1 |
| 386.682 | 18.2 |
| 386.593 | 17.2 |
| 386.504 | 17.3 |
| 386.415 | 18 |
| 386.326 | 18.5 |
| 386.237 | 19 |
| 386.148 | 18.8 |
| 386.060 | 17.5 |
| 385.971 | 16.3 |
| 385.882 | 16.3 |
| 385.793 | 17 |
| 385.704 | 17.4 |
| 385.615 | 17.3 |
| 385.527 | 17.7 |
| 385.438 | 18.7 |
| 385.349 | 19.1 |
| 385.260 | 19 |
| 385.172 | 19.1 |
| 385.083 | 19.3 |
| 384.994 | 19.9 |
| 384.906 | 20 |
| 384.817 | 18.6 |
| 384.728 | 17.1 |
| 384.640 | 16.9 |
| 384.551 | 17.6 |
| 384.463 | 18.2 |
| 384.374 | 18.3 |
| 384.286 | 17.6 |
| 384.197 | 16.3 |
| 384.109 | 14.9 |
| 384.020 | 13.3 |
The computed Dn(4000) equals 1.39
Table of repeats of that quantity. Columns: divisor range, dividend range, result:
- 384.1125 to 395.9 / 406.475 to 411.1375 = 1.33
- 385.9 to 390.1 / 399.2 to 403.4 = 1.33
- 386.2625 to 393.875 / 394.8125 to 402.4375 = 1.25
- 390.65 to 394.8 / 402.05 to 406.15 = 1.50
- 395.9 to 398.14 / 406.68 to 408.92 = 1.60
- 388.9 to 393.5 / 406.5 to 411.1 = 1.43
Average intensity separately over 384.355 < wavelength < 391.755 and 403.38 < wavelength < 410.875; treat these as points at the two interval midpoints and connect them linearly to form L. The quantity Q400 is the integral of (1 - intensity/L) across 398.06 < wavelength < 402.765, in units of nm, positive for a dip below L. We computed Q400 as -0.46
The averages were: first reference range 16.8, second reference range 19.4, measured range 20.3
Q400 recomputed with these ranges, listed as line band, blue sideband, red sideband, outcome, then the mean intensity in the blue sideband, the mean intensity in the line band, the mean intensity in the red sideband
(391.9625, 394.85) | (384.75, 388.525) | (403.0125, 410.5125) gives 0.911 nm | 17.5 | 12.4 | 19.3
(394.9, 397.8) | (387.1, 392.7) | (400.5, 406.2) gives 0.629 nm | 16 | 14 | 19.9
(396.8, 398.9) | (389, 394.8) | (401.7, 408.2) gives 0.145 nm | 14.5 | 15.8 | 19.7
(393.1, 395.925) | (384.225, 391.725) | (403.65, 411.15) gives 0.578 nm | 16.9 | 14.1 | 19.4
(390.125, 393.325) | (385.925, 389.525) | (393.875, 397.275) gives 0.092 nm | 16.2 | 14.9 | 14.4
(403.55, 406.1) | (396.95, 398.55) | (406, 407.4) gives -0.159 nm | 16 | 19.9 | 19.4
